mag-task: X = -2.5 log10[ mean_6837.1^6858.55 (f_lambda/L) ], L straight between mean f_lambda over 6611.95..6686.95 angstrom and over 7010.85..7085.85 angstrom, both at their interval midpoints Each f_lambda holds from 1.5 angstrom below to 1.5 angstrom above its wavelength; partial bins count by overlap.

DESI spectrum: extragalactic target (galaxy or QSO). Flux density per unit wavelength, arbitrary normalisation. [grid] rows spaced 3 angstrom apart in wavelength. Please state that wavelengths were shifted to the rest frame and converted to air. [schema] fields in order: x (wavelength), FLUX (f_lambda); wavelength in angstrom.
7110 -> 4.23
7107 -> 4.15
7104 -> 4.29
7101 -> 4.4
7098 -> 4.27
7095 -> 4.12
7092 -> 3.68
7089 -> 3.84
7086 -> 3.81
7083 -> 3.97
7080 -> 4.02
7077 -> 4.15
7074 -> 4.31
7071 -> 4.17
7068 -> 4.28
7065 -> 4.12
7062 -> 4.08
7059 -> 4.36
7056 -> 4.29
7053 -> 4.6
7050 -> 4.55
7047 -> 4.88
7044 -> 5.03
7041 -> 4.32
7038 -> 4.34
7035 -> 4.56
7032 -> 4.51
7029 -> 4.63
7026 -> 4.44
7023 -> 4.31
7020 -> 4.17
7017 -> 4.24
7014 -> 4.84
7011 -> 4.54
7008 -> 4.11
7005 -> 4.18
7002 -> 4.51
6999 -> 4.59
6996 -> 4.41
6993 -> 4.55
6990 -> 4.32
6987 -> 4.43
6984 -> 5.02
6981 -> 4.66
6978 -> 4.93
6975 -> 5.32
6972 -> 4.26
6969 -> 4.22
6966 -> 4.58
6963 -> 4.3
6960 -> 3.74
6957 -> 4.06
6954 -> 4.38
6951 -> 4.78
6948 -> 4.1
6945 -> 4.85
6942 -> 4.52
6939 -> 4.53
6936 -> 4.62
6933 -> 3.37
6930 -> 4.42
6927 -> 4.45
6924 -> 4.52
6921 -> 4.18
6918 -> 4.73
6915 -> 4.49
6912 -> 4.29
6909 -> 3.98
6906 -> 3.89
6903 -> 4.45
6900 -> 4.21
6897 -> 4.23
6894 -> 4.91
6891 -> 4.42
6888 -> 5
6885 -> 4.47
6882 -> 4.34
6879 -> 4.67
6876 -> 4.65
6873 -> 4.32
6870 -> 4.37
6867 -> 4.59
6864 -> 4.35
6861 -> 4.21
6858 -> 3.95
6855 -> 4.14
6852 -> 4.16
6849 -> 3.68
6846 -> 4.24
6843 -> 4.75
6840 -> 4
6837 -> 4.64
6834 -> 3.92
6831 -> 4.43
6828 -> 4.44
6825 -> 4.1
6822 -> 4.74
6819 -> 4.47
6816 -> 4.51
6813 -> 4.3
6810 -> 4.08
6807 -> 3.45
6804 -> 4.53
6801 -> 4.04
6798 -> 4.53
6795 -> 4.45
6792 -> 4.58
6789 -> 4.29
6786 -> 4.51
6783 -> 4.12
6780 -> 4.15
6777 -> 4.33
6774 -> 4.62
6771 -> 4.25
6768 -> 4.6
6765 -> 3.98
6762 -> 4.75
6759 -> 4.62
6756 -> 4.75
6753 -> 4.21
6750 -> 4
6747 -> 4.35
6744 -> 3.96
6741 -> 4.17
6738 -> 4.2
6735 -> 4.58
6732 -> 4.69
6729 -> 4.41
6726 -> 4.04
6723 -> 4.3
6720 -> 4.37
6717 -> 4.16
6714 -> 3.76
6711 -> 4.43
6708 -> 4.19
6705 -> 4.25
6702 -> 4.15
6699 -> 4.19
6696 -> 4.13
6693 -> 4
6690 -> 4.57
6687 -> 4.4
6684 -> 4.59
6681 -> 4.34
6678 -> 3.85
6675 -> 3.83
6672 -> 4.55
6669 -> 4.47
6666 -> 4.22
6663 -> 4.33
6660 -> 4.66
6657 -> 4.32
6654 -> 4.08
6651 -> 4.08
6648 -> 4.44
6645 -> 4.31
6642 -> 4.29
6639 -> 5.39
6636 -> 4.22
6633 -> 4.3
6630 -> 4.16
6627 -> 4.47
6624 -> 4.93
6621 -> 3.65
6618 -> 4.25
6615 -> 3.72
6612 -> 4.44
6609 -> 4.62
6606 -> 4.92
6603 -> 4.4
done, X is 0.04 mag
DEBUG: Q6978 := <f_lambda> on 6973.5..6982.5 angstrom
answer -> 4.97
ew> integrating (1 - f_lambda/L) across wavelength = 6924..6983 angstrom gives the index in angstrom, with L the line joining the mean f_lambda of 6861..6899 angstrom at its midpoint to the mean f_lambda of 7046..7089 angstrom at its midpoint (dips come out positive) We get -0.4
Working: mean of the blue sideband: 4.51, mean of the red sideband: 4.23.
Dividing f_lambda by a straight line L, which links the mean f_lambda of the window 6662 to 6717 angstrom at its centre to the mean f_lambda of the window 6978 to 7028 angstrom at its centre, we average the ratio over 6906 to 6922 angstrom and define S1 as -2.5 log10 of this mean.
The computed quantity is 0.03 mag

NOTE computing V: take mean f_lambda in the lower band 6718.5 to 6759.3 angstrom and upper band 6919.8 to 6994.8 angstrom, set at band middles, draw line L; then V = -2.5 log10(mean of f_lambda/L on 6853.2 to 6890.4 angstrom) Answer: -0.01 mag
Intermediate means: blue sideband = 4.32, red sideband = 4.45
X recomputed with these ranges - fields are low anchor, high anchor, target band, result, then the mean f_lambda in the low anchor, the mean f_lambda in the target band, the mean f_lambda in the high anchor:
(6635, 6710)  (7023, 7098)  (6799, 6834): 0.010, 4.32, 4.27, 4.29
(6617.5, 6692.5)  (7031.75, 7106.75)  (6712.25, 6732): 0.030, 4.34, 4.22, 4.27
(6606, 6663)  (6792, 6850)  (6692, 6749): 0.026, 4.37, 4.23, 4.29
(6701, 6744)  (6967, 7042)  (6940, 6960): 0.013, 4.25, 4.4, 4.5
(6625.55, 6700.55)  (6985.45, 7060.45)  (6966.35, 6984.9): -0.063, 4.33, 4.72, 4.47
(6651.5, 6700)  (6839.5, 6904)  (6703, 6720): 0.031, 4.28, 4.18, 4.37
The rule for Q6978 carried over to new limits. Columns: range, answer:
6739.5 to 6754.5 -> 4.14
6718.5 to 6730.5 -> 4.28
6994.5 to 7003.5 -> 4.5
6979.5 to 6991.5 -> 4.61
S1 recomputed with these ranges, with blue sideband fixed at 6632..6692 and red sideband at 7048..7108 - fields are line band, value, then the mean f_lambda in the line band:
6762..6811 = 0.002 mag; 4.3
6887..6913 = -0.027 mag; 4.37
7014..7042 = -0.054 mag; 4.42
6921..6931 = -0.045 mag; 4.42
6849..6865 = 0.042 mag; 4.11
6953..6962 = 0.046 mag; 4.06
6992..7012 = -0.049 mag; 4.41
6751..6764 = -0.054 mag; 4.54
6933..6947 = -0.059 mag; 4.48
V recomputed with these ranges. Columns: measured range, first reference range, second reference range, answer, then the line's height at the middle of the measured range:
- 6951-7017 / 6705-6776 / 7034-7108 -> -0.05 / 4.28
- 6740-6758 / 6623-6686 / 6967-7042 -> 0.04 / 4.4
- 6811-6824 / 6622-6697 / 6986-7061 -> -0.02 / 4.4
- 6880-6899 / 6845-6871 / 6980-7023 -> -0.08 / 4.24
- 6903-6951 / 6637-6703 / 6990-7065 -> 0.02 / 4.42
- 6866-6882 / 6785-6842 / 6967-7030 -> -0.03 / 4.38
